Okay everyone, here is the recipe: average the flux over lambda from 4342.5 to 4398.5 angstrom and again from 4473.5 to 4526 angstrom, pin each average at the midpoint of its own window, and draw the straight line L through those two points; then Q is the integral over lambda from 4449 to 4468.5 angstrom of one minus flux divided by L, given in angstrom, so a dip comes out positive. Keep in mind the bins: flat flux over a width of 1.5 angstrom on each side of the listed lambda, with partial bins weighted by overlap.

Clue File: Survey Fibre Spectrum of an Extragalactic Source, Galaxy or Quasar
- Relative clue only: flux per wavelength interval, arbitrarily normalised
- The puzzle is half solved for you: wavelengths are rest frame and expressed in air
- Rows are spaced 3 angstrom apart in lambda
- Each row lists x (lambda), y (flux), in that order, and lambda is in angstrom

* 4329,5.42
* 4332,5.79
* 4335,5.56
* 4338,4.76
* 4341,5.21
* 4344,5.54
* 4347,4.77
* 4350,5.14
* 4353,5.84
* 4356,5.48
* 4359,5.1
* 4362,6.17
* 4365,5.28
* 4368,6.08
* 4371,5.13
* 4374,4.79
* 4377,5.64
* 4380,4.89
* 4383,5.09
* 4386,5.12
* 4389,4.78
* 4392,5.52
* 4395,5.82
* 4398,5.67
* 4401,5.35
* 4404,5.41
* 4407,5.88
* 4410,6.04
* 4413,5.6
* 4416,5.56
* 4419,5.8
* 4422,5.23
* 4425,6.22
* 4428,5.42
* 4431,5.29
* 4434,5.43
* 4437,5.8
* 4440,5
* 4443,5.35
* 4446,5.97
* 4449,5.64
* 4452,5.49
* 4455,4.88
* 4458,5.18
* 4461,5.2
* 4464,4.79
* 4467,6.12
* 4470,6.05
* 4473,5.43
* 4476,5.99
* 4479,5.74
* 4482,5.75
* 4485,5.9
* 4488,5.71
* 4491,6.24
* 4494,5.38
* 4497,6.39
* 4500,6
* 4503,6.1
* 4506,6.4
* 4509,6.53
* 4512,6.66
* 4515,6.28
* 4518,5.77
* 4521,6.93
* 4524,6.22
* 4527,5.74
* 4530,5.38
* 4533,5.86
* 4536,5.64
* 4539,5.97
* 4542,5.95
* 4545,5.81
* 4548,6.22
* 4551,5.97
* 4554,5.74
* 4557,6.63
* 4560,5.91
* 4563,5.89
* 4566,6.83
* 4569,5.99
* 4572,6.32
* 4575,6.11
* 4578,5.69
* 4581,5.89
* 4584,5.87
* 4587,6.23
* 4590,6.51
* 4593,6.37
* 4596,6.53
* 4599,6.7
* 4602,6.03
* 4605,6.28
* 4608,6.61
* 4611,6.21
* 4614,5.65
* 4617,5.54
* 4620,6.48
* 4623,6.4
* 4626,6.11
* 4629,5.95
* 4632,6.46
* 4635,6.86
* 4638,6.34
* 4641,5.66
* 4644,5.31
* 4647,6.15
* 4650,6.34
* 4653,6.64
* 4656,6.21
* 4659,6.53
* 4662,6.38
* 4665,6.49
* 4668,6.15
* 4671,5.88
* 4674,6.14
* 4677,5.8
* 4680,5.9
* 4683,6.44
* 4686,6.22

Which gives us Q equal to 1.9 angstrom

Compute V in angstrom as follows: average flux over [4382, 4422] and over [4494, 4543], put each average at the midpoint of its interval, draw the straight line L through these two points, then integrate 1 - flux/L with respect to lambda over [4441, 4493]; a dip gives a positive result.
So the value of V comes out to 2.04 angstrom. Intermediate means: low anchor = 5.51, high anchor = 6.09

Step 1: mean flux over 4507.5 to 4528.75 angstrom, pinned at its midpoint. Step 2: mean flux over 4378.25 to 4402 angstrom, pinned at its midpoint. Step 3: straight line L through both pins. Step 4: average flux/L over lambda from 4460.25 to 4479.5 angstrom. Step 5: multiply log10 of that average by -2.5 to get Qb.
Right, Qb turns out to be 0.05 mag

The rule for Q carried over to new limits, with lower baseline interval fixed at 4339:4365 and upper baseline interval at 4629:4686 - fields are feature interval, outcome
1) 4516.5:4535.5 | -0.4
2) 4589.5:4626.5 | -1.2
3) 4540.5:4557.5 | -0.3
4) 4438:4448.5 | 0.3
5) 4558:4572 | -0.6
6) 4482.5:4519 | -2.1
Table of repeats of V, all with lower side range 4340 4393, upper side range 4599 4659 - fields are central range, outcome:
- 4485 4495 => -0.2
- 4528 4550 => 0.2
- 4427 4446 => 0.4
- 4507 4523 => -1.7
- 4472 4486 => -0.2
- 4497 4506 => -0.6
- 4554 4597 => -1.2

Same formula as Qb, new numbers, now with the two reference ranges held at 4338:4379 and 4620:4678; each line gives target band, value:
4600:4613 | -0.03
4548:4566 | -0.03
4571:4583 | 0.00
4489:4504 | -0.04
